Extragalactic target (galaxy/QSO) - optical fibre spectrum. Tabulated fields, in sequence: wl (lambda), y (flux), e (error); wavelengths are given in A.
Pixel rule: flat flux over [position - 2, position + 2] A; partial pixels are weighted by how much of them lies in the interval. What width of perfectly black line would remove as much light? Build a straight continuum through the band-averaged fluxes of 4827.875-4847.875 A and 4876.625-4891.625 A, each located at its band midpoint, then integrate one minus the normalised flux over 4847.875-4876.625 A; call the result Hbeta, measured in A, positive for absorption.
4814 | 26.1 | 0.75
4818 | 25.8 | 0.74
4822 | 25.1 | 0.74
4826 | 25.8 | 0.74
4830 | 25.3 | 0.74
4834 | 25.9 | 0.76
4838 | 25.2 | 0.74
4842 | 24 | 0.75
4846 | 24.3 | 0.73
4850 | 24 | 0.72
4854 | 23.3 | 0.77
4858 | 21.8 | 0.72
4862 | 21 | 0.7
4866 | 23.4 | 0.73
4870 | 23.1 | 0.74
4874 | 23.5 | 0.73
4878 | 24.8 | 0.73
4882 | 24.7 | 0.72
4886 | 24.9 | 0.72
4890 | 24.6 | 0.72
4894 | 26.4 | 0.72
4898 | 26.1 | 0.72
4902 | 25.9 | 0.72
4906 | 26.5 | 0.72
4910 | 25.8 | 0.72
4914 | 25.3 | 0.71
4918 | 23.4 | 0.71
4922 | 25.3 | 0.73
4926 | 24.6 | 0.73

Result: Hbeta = 2.23 A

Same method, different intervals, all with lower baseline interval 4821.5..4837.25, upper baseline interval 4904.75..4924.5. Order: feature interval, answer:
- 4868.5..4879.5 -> 0.7 A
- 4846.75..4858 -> 0.9 A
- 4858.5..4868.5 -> 1.3 A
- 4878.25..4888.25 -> 0.2 A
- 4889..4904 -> -0.3 A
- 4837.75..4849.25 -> 0.5 A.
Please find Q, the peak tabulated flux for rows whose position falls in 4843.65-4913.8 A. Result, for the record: 26.5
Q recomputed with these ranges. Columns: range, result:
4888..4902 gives 26.4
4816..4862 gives 25.9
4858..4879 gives 24.8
